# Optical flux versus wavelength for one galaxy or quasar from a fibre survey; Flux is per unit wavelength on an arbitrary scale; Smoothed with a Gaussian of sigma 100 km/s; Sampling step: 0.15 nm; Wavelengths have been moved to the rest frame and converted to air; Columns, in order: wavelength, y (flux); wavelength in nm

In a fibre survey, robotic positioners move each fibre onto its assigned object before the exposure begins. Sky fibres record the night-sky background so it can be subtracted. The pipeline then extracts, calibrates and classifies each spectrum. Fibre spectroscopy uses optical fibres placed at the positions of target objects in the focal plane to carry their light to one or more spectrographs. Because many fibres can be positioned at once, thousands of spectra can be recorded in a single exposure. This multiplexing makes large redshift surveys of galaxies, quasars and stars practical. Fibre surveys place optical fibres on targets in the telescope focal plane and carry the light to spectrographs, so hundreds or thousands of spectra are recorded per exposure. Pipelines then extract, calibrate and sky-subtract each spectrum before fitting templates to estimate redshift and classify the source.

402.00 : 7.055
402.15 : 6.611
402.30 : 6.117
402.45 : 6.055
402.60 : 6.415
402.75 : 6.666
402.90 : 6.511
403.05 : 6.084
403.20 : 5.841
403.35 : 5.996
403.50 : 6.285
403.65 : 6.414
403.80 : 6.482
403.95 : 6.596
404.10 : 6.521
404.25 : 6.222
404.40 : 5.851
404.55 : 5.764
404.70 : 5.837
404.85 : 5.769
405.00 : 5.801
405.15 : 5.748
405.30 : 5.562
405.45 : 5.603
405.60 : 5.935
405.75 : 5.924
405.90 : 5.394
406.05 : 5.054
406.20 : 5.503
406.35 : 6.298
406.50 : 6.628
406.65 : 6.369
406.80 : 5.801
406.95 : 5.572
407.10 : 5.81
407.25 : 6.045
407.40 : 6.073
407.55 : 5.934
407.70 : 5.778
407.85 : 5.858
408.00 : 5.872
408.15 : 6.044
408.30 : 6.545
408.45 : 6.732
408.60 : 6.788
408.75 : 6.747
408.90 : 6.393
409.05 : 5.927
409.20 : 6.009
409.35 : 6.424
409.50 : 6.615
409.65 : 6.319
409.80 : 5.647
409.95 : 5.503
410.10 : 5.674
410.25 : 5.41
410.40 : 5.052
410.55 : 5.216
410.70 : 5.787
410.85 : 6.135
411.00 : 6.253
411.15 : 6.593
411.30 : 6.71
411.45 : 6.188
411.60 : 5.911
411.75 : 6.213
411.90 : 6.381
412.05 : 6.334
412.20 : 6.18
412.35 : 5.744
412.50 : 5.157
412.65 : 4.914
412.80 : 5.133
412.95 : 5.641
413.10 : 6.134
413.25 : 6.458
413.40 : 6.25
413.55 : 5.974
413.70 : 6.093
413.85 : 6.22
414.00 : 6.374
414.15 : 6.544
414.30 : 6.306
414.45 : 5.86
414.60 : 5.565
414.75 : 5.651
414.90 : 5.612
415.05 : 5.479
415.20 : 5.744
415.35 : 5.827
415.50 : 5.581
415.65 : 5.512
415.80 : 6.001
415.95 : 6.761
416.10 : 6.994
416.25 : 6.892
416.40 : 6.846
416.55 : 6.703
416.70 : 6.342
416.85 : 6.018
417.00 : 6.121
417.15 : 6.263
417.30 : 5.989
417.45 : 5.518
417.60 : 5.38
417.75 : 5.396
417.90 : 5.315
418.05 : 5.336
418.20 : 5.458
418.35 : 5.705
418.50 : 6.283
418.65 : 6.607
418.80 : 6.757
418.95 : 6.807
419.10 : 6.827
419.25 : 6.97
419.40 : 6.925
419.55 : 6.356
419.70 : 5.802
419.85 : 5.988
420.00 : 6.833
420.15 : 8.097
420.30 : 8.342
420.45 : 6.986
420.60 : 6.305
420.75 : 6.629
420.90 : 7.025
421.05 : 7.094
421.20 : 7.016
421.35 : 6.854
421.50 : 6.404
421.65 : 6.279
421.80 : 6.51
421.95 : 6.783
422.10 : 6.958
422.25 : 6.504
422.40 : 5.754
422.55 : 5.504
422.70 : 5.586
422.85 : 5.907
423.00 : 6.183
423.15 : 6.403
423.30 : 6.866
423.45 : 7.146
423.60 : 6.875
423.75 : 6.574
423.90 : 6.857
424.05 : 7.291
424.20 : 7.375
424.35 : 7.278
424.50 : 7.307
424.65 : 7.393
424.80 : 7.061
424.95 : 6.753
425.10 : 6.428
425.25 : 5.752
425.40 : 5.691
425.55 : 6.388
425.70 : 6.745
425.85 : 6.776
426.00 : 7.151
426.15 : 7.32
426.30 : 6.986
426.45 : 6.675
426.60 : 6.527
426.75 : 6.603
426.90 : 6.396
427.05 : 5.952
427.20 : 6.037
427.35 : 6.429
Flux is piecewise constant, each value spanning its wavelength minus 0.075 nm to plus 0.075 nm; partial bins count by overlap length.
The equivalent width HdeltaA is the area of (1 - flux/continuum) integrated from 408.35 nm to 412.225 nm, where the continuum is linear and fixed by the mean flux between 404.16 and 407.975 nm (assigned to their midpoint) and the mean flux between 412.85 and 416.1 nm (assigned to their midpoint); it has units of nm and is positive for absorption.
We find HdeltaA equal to -0.13 nm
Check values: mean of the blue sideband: 5.85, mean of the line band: 6.12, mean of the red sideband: 6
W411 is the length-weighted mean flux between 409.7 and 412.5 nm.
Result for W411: 5.92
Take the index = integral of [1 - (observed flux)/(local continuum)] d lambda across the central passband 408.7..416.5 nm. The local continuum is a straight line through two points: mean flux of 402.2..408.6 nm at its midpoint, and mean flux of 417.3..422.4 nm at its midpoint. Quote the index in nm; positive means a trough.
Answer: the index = 0.30 nm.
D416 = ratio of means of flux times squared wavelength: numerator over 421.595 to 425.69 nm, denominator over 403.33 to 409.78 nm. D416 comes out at 1.18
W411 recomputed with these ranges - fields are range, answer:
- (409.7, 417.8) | 5.97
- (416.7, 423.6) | 6.4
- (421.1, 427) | 6.64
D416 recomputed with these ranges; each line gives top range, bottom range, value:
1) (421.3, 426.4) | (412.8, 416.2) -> 1.15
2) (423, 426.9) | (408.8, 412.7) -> 1.22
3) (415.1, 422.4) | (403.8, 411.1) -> 1.13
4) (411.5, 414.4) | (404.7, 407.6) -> 1.06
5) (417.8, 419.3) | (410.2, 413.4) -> 1.08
